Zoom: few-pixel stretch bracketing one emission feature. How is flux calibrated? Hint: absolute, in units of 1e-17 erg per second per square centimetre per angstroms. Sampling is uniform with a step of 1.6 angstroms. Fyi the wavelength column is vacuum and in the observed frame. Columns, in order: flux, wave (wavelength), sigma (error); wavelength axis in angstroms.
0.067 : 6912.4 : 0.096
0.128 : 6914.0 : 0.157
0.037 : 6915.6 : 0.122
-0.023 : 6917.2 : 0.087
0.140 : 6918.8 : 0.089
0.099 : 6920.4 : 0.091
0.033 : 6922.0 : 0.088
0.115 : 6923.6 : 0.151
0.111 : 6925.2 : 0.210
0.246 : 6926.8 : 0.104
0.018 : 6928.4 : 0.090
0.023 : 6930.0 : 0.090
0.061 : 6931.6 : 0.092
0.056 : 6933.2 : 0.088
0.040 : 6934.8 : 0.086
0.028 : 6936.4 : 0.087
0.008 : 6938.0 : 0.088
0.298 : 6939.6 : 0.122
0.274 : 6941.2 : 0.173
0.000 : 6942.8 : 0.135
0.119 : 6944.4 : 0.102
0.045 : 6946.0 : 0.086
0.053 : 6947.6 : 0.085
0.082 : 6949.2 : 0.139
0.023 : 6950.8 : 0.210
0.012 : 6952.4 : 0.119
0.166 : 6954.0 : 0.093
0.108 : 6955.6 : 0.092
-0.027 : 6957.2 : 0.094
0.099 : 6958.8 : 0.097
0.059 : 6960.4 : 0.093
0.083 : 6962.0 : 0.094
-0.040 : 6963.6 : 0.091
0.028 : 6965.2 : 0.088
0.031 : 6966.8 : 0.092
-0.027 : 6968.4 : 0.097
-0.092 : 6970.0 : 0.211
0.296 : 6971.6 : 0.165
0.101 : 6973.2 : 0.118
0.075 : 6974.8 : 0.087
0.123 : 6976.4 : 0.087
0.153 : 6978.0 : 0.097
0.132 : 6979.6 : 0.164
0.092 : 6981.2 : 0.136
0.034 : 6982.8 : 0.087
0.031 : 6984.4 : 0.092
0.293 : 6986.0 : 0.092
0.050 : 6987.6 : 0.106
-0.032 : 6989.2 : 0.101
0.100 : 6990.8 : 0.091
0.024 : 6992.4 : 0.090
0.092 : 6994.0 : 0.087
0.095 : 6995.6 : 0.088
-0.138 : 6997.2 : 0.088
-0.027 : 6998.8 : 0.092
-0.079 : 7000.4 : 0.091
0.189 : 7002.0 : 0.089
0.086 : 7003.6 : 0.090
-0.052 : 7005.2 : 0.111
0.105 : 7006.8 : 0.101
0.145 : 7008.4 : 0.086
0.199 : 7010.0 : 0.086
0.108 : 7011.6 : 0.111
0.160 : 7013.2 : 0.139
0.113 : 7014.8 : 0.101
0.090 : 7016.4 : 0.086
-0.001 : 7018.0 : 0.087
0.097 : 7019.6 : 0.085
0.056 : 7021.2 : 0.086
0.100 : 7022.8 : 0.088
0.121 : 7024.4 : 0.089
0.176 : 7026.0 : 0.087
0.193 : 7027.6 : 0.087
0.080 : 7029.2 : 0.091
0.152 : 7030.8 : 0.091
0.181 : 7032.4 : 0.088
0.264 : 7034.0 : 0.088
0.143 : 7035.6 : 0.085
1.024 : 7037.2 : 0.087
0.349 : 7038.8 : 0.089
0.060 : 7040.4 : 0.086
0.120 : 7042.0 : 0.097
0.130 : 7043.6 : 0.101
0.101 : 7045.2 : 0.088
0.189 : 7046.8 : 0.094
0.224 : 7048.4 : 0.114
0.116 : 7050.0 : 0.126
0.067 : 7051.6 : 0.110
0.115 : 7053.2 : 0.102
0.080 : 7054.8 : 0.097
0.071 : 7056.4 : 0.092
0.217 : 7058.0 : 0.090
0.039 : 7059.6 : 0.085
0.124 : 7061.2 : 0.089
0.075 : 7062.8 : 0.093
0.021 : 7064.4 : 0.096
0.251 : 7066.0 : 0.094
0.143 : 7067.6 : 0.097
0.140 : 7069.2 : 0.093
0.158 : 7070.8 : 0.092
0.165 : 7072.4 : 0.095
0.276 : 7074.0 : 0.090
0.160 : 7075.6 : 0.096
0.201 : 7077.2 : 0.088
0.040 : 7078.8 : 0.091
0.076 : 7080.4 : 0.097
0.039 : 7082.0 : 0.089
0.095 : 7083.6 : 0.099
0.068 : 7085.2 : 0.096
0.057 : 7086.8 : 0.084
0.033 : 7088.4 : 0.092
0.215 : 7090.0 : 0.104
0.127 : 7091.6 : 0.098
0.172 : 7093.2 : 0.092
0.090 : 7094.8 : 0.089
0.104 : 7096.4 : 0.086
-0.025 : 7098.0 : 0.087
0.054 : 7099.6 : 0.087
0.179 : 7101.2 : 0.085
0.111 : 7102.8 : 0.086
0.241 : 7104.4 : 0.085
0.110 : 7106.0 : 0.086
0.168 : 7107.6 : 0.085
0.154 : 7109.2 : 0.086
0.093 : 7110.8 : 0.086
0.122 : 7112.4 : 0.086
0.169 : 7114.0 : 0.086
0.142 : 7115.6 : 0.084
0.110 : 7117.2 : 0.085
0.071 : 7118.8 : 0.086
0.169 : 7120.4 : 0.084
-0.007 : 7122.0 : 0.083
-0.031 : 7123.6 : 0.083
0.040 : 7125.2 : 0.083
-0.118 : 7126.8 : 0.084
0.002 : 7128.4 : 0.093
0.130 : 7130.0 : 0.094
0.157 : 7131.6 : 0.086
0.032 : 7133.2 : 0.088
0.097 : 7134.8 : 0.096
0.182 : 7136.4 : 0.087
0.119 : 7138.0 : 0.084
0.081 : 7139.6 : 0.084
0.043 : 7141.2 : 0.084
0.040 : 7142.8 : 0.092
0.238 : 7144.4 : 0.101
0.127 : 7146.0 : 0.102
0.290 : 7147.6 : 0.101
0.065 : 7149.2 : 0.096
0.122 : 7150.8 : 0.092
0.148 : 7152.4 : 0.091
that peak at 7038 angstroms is H-alpha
